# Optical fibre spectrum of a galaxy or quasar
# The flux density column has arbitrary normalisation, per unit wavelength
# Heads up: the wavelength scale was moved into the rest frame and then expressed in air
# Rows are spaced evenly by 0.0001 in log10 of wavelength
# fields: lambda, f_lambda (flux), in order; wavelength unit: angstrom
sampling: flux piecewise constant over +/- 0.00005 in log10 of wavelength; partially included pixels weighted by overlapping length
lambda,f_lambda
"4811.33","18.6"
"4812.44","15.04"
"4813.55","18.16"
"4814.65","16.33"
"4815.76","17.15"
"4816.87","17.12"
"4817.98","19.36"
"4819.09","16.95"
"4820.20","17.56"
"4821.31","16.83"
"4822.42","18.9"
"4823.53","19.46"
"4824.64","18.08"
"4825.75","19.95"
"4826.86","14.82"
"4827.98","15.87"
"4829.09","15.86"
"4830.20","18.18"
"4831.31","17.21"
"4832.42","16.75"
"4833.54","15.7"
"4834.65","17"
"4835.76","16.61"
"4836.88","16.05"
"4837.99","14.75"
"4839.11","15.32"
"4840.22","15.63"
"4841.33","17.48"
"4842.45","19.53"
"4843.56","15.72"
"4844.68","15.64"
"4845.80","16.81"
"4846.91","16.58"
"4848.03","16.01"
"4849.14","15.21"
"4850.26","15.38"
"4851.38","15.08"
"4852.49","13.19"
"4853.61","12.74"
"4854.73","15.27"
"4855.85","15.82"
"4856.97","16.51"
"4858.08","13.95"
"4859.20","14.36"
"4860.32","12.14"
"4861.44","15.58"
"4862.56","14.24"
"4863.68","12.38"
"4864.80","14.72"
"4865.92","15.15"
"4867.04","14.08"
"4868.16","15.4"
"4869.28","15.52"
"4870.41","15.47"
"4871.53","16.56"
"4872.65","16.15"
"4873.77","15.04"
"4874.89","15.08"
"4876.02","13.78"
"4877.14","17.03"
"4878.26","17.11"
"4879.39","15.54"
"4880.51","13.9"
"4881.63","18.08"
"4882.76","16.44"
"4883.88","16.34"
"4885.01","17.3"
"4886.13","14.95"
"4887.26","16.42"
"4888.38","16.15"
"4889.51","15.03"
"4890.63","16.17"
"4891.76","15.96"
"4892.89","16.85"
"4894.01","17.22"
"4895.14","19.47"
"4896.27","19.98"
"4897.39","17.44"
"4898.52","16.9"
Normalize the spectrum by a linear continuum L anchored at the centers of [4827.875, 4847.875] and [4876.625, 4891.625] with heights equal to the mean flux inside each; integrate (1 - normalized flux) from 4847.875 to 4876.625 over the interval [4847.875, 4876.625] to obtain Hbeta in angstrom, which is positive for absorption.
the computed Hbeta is 2.7 angstrom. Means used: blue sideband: 16.5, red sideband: 16.2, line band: 14.8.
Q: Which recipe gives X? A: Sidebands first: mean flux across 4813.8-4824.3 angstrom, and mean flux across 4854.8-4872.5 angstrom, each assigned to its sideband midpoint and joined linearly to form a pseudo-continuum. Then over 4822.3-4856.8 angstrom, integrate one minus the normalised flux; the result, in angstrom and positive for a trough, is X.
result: 0.26 angstrom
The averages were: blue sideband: 17.8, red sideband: 14.8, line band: 16.3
